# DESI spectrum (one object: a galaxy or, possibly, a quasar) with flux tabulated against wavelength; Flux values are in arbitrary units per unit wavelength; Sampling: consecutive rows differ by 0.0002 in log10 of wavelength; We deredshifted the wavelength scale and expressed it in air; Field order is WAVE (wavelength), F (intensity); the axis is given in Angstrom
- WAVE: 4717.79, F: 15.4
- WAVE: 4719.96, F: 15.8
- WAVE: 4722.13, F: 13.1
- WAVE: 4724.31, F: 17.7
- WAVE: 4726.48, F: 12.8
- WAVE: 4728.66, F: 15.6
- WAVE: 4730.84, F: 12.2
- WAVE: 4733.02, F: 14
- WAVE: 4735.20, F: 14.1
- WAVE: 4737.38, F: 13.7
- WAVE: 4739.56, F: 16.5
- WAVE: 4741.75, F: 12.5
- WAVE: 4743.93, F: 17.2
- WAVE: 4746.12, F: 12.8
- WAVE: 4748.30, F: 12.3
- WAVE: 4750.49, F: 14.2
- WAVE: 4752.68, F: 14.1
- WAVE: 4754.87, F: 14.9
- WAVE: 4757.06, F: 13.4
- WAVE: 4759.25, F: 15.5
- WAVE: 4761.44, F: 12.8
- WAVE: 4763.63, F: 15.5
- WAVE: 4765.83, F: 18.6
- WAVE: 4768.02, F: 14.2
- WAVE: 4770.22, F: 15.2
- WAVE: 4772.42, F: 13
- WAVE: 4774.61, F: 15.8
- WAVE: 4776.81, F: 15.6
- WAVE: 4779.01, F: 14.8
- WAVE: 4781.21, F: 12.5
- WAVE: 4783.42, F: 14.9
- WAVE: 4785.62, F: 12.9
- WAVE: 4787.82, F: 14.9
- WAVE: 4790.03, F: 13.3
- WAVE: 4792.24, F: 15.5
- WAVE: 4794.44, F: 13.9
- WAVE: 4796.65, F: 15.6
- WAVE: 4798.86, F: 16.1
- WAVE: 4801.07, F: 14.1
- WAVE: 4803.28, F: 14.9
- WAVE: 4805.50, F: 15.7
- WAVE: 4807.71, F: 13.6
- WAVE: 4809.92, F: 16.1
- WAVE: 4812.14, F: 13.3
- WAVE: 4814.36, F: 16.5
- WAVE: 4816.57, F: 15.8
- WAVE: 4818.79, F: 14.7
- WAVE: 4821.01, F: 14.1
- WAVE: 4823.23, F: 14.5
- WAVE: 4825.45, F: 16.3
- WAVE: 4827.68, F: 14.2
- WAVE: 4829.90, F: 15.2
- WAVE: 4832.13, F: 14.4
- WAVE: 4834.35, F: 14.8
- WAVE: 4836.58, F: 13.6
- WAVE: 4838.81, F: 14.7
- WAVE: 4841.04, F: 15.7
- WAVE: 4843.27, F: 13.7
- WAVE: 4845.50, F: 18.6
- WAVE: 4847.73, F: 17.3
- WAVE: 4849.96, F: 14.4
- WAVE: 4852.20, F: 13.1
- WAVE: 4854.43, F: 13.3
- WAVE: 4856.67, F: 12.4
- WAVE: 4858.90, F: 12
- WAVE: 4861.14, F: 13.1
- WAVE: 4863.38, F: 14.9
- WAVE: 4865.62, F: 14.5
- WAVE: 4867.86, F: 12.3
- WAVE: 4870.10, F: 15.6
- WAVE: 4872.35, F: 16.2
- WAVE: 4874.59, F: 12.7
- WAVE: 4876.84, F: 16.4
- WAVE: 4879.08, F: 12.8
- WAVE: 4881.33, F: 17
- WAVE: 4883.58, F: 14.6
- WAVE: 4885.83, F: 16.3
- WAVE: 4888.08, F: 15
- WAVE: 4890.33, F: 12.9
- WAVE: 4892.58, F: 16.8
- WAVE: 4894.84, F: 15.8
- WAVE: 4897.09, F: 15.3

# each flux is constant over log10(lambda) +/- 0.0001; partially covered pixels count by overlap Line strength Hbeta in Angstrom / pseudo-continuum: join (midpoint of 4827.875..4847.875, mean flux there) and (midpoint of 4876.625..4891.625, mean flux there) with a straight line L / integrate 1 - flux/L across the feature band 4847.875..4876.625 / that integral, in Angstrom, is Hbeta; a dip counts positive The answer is 2.2 Angstrom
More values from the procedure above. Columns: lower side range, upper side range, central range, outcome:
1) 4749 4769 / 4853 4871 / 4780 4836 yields -2.2 Angstrom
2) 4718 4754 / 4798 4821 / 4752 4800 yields 0.0 Angstrom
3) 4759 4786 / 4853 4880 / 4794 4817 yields -1.0 Angstrom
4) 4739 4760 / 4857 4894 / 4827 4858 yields -0.4 Angstrom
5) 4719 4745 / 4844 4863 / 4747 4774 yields 0.1 Angstrom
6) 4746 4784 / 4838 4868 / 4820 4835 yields -0.4 Angstrom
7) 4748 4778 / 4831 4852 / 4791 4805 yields -0.1 Angstrom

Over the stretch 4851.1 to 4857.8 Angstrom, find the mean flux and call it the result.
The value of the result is 12.9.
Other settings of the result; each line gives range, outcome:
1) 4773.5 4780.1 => 15.4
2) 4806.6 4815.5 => 14.9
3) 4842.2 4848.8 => 16.6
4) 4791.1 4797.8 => 15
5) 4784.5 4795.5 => 14.1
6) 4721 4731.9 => 14.3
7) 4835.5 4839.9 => 14.1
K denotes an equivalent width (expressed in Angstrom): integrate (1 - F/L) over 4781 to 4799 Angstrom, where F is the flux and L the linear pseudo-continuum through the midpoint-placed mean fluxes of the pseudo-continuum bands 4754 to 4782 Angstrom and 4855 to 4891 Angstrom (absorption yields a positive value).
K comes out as 0.3 Angstrom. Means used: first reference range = 14.8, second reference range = 14.3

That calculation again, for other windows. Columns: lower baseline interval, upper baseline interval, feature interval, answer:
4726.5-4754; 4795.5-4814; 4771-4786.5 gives 0.4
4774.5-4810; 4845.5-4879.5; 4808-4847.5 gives -1.8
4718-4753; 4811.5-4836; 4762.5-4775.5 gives -0.7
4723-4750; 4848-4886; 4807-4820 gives -0.7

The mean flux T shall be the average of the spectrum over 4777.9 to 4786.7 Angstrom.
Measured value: 13.8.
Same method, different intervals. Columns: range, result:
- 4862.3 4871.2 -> 14.3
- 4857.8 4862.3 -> 12.6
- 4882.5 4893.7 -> 15.1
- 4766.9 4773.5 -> 14.2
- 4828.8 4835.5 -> 14.8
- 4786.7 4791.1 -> 14.1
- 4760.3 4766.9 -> 15.6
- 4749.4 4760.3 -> 14.4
